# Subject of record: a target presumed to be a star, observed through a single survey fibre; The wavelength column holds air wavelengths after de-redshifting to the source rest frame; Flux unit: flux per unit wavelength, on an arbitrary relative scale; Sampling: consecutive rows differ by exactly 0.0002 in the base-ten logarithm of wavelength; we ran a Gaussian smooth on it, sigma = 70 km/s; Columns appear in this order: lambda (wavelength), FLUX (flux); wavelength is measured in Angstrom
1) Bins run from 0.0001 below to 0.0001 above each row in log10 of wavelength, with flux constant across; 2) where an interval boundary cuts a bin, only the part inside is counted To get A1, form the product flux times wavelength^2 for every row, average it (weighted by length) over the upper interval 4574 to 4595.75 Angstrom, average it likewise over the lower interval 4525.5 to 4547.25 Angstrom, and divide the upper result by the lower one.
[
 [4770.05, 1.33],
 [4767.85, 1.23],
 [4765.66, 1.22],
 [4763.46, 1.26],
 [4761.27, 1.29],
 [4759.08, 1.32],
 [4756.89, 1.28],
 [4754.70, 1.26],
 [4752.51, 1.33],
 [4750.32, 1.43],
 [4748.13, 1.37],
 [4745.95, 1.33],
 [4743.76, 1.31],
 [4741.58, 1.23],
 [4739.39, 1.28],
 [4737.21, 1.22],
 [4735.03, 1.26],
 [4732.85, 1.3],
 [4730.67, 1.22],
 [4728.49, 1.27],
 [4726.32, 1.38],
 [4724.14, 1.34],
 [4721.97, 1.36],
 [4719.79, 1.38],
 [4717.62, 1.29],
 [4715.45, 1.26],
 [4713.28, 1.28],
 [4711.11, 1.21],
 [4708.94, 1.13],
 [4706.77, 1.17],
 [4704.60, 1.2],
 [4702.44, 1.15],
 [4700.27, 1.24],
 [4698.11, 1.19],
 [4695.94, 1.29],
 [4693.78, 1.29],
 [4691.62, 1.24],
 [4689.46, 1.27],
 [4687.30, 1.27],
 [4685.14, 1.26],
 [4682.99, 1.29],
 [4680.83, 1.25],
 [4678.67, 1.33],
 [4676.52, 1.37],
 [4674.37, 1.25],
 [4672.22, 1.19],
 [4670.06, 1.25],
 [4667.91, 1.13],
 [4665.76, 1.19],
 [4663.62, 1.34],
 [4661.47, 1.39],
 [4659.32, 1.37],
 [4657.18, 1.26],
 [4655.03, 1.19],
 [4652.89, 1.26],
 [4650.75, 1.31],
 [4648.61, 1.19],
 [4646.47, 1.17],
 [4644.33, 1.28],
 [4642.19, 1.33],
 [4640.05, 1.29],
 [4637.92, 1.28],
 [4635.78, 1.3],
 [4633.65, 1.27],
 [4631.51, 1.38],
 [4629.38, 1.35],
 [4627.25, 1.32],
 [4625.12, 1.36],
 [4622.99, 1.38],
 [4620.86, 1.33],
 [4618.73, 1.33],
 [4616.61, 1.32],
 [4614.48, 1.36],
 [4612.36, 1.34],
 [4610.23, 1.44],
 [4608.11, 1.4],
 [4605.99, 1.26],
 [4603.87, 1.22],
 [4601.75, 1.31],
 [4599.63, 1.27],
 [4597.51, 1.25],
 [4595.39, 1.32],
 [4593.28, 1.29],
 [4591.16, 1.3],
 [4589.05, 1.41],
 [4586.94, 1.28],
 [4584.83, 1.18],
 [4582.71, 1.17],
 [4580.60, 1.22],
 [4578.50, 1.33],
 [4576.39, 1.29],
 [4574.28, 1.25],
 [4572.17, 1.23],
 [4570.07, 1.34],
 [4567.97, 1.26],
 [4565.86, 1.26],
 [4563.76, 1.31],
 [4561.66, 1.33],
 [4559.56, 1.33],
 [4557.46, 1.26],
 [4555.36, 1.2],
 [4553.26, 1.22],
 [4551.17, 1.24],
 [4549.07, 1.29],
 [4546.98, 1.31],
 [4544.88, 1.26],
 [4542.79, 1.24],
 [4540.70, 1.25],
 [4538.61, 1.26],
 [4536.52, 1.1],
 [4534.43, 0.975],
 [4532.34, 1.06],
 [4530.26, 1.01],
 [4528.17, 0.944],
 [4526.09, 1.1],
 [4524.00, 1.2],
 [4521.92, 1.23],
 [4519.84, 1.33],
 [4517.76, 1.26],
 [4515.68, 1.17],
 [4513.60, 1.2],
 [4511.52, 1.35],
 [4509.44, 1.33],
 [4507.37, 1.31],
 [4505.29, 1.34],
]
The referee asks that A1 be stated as 1.15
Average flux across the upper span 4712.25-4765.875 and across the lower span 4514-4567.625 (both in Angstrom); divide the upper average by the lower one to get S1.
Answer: 1.08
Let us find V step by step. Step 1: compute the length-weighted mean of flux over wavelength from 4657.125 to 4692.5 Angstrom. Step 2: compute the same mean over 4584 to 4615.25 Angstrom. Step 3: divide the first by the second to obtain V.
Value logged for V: 0.97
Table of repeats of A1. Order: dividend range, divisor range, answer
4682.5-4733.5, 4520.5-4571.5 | 1.12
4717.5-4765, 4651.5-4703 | 1.06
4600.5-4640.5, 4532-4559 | 1.13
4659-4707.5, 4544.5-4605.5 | 1.03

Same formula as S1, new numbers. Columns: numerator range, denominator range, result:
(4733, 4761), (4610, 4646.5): 0.98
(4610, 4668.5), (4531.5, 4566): 1.06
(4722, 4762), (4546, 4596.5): 1.02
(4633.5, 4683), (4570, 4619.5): 0.98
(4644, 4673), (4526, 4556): 1.07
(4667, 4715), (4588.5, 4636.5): 0.93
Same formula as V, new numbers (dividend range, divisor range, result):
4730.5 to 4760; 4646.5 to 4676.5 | 1.03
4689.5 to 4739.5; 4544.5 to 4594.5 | 0.99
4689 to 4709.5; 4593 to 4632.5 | 0.92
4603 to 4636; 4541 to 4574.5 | 1.05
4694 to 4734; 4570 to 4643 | 0.97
